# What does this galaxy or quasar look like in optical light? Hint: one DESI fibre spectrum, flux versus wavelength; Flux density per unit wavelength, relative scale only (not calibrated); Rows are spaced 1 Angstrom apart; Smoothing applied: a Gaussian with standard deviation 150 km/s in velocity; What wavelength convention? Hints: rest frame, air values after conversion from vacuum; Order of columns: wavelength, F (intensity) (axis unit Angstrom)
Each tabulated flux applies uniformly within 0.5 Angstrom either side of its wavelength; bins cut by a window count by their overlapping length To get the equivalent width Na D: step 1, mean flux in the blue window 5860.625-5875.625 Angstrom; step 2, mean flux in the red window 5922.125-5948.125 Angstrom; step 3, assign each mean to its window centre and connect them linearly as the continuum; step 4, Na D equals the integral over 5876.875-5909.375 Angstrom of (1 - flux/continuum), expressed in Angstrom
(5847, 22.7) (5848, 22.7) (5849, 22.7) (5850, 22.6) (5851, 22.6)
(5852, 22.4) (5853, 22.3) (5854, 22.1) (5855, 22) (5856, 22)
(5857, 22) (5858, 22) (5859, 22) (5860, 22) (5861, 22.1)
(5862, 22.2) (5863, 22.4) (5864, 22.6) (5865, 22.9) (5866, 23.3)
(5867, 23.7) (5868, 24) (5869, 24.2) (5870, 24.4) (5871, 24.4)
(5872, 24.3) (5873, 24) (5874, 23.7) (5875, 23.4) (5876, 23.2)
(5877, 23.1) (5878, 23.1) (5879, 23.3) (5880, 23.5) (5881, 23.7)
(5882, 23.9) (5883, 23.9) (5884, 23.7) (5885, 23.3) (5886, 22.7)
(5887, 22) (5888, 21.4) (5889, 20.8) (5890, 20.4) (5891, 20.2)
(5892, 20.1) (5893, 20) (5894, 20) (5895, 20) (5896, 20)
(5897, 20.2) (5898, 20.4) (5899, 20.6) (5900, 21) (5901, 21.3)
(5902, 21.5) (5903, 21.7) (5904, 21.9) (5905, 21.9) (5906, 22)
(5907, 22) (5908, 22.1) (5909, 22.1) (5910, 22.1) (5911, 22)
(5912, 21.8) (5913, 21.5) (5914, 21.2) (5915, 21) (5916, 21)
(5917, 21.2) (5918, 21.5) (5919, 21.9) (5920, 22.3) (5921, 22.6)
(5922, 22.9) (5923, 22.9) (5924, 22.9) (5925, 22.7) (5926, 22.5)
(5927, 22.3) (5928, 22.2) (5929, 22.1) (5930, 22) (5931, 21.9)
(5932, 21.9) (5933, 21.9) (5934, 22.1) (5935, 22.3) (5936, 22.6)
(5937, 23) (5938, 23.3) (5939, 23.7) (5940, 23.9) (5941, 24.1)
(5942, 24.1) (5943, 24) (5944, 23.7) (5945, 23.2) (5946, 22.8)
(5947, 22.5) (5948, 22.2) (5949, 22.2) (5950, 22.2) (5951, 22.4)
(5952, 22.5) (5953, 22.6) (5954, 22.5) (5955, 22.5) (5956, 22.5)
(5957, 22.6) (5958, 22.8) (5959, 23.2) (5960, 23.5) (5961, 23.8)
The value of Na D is 2.1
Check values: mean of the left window 23.4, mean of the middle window 21.7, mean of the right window 22.8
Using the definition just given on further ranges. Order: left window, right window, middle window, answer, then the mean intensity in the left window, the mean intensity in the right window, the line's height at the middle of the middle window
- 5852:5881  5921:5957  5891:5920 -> 2.1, 23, 22.7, 22.9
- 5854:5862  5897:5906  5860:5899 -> -1.4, 22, 21.3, 21.7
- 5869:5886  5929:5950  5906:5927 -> 1.0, 23.7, 22.8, 23.1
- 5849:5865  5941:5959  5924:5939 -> 0.2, 22.3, 22.8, 22.7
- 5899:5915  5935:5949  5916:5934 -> 0.2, 21.7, 23.2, 22.5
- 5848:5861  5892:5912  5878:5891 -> -0.6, 22.2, 21.2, 21.6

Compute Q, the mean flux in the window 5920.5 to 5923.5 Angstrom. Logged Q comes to 22.8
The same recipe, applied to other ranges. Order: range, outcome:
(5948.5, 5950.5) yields 22.2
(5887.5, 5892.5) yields 20.6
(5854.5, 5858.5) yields 22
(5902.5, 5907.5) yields 21.9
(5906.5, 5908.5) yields 22.1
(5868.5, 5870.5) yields 24.3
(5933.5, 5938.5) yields 22.7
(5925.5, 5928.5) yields 22.3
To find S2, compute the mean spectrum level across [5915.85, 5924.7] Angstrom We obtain 22.2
